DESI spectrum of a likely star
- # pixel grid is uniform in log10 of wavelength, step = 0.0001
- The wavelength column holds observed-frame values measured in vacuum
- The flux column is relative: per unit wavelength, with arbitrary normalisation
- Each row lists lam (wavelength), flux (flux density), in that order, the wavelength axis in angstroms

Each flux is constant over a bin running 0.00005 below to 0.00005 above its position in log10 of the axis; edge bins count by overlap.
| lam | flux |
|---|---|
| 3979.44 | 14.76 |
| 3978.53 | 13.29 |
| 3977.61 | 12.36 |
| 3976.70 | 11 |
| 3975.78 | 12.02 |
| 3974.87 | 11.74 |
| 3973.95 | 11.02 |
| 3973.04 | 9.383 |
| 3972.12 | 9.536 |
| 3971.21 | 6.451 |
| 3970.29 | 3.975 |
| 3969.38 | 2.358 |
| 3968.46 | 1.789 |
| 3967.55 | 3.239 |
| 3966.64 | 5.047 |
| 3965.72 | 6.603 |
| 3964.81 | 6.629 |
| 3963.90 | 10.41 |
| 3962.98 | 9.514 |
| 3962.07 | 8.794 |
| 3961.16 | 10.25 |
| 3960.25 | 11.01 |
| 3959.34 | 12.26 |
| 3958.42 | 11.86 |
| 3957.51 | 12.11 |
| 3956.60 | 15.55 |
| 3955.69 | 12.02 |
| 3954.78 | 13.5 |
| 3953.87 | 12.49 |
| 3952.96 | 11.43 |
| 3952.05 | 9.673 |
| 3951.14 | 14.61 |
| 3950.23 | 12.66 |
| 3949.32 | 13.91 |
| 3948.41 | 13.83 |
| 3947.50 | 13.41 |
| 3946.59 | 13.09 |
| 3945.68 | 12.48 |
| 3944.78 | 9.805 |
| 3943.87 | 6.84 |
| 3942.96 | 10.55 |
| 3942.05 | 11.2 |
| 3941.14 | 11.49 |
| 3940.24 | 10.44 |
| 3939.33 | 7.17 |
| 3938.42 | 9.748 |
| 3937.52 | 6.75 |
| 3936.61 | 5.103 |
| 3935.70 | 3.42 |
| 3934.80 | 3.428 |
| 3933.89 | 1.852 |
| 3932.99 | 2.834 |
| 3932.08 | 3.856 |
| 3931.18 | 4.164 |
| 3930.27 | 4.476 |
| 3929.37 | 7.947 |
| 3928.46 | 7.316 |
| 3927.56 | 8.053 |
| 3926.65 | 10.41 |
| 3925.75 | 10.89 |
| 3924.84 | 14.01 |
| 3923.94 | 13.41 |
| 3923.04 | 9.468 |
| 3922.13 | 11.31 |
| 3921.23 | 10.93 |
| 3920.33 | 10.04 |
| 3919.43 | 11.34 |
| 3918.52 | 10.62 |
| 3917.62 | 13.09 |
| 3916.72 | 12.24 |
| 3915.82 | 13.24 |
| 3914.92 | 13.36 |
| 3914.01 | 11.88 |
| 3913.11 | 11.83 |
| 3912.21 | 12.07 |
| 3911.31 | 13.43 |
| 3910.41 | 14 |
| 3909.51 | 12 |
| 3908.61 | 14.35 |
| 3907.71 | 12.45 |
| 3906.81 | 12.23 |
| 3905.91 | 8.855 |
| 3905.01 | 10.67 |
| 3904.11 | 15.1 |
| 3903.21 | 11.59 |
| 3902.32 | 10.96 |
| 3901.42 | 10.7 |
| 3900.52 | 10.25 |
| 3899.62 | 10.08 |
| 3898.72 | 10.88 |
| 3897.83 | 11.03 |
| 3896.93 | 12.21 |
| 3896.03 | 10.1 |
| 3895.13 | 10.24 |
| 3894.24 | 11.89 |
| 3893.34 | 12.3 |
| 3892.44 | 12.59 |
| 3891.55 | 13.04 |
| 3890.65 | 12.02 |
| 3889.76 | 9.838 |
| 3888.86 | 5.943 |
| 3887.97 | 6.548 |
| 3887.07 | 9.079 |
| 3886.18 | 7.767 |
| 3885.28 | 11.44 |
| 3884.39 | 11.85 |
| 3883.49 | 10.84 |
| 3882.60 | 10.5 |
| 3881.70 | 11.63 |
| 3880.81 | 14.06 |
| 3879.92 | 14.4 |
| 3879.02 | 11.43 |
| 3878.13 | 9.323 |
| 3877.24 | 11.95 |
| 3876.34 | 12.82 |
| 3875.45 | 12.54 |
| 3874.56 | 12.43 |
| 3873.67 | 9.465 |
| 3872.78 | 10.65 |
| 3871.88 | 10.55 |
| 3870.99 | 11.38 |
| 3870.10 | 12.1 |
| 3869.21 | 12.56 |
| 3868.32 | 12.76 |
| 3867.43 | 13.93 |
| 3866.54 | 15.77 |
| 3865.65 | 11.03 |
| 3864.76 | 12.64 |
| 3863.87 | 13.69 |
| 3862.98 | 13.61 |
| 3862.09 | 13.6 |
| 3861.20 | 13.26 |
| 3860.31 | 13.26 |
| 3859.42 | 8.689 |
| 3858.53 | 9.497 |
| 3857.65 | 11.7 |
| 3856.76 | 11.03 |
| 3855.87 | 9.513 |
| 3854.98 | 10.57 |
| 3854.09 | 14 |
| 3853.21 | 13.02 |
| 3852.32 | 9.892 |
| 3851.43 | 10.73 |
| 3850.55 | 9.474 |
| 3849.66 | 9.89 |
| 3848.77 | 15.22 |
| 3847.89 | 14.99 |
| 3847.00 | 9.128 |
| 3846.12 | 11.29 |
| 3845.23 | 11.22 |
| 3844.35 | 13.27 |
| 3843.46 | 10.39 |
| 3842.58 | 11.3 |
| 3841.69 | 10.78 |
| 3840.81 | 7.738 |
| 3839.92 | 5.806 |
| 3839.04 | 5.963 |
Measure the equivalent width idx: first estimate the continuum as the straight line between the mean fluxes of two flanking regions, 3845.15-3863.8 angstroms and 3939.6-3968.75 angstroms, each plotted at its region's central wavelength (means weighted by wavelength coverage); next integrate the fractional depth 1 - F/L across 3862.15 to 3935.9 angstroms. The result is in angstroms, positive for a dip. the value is 2.5 angstroms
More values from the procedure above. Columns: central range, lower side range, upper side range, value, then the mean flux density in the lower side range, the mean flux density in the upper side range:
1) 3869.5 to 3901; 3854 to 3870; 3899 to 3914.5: 2.75 angstroms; 12.2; 11.9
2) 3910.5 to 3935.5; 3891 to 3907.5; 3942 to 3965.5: 4.15 angstroms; 11.4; 11.5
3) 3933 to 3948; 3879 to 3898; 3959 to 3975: 0.51 angstroms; 10.9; 7.66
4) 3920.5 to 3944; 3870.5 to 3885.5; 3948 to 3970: 5.67 angstroms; 11.6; 10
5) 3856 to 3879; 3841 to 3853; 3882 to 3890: -3.82 angstroms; 11.3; 9.33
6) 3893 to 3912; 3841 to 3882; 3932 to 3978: -1.69 angstroms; 11.9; 9.31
